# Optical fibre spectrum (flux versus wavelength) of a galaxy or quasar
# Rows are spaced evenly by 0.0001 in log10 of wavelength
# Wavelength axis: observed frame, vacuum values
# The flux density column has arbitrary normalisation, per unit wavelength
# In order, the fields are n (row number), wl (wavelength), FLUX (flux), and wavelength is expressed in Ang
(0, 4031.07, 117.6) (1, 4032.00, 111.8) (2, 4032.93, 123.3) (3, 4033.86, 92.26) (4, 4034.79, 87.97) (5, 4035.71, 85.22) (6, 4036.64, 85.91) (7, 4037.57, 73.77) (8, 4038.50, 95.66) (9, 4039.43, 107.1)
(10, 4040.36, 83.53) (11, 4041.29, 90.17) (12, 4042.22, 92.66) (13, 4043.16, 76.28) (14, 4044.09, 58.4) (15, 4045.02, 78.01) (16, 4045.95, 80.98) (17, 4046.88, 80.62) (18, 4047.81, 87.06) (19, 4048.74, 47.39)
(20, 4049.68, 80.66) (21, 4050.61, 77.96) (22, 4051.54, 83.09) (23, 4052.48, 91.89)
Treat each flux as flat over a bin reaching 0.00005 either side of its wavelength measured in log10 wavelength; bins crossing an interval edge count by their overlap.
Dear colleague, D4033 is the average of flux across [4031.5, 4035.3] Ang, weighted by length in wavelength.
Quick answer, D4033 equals 104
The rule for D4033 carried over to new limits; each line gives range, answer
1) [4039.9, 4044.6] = 80.1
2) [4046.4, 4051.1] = 74.9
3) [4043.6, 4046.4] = 72.6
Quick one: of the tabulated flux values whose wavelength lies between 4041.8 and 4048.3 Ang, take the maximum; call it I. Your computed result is 92.66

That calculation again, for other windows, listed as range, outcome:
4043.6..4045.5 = 78.01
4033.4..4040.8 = 107.1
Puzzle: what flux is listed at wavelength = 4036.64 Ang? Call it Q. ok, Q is 85.91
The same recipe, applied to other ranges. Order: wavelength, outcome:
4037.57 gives 73.77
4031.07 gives 117.6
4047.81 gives 87.06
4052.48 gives 91.89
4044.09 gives 58.4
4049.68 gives 80.66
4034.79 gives 87.97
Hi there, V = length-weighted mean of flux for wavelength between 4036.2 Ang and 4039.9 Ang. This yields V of 90.6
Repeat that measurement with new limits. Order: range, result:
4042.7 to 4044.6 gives 67.7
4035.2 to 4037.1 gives 86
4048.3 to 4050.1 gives 63.6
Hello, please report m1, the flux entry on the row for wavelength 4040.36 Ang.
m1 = 83.53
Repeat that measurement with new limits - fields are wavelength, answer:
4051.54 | 83.09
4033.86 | 92.26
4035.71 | 85.22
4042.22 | 92.66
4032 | 111.8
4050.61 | 77.96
